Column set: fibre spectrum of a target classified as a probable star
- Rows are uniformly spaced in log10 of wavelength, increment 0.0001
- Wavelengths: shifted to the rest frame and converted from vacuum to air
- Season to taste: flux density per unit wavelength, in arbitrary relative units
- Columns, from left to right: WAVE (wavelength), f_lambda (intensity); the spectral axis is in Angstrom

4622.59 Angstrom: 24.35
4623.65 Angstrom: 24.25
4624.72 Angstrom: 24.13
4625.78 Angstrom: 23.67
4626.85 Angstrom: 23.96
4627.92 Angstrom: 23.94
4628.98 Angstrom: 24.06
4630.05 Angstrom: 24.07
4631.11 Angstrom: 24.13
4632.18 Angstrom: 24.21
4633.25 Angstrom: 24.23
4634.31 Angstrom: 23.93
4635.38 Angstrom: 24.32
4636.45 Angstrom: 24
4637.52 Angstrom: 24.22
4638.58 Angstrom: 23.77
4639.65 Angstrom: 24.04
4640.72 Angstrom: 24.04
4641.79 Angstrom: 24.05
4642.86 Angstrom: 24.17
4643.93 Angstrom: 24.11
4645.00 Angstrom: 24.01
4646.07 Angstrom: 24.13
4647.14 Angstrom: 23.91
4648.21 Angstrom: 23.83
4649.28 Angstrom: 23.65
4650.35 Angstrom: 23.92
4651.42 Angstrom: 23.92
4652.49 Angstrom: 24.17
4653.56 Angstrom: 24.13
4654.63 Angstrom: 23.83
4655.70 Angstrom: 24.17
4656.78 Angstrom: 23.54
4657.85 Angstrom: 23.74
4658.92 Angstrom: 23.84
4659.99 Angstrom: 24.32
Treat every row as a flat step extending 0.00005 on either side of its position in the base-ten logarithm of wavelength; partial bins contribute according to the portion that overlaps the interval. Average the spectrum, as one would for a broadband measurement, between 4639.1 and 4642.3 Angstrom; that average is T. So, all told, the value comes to 24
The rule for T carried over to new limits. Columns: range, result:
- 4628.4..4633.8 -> 24.2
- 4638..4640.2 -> 24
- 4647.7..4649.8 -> 23.7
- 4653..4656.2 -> 24.1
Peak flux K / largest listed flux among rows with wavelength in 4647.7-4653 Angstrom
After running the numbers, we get 24.17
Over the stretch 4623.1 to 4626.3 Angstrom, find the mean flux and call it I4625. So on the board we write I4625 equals 24.1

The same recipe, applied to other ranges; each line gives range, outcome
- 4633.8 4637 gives 24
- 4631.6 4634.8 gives 24.1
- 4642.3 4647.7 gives 24.1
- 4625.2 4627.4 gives 23.8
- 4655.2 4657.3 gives 23.8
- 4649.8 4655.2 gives 24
